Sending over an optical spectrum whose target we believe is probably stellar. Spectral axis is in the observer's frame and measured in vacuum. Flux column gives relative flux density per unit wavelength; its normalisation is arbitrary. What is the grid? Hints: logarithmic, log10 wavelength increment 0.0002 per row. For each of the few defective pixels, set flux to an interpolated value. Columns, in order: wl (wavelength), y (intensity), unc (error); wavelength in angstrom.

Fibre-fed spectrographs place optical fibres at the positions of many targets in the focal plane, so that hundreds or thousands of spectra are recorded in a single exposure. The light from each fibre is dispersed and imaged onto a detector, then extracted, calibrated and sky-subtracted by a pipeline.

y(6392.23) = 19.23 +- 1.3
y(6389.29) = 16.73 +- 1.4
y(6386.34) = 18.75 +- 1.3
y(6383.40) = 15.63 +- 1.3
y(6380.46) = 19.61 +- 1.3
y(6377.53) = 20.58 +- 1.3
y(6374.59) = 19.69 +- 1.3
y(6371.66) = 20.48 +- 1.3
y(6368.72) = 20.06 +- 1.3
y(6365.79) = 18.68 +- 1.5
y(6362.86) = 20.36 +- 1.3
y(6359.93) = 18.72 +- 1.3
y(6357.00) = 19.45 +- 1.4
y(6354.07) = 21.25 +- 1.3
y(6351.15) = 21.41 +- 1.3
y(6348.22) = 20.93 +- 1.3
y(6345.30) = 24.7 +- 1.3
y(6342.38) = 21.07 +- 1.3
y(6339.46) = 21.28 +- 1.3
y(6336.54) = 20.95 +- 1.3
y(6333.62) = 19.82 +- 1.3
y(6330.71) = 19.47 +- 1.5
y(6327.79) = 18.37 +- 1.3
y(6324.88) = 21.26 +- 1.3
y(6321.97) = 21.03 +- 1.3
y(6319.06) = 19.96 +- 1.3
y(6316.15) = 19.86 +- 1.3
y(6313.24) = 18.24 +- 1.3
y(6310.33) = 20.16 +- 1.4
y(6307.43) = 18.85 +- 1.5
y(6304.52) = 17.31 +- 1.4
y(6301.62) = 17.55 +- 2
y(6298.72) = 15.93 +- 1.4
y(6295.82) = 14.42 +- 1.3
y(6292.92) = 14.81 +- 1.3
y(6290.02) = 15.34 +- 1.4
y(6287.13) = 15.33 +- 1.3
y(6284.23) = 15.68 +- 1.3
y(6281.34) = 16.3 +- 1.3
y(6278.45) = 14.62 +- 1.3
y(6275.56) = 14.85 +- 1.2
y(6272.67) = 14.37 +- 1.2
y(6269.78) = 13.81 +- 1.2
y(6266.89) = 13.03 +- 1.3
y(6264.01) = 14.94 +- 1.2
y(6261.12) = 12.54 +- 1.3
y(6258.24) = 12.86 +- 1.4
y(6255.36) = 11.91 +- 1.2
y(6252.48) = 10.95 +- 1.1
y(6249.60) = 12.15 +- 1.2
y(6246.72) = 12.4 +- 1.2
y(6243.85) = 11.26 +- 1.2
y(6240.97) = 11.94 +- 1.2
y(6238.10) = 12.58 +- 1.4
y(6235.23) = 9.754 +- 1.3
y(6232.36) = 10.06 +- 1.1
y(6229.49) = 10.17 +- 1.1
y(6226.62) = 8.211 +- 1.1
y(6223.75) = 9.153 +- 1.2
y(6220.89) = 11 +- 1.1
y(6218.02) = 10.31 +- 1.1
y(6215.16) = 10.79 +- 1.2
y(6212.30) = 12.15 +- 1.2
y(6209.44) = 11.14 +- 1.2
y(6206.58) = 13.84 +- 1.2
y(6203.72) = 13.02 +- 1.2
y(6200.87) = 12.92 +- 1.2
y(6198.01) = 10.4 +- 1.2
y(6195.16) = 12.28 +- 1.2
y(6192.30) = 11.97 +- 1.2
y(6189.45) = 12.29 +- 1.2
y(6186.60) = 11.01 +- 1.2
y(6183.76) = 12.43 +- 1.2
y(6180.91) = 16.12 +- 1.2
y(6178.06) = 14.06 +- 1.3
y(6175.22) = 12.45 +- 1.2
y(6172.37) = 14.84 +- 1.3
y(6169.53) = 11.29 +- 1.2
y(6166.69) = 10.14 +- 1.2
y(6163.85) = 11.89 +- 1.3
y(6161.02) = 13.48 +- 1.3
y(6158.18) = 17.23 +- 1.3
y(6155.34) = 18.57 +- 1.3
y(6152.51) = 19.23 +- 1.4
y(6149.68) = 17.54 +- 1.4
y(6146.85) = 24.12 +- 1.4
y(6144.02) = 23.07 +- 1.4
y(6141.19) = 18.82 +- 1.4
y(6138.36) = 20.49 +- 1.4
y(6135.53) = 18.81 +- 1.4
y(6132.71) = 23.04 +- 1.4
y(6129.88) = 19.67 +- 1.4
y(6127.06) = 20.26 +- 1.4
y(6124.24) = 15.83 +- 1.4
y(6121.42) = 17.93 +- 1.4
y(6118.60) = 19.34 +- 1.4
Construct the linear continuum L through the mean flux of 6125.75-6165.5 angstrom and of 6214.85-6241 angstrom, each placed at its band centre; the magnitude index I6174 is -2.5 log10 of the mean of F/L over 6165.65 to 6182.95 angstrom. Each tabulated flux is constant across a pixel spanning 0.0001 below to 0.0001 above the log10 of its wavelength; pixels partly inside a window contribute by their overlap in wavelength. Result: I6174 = 0.20 mag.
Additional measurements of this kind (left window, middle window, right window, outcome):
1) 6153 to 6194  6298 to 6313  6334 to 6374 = 0.040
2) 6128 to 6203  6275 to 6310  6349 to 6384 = 0.139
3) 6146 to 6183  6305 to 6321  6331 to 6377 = 0.005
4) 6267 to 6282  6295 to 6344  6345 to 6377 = -0.096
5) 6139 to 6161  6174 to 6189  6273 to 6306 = 0.373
